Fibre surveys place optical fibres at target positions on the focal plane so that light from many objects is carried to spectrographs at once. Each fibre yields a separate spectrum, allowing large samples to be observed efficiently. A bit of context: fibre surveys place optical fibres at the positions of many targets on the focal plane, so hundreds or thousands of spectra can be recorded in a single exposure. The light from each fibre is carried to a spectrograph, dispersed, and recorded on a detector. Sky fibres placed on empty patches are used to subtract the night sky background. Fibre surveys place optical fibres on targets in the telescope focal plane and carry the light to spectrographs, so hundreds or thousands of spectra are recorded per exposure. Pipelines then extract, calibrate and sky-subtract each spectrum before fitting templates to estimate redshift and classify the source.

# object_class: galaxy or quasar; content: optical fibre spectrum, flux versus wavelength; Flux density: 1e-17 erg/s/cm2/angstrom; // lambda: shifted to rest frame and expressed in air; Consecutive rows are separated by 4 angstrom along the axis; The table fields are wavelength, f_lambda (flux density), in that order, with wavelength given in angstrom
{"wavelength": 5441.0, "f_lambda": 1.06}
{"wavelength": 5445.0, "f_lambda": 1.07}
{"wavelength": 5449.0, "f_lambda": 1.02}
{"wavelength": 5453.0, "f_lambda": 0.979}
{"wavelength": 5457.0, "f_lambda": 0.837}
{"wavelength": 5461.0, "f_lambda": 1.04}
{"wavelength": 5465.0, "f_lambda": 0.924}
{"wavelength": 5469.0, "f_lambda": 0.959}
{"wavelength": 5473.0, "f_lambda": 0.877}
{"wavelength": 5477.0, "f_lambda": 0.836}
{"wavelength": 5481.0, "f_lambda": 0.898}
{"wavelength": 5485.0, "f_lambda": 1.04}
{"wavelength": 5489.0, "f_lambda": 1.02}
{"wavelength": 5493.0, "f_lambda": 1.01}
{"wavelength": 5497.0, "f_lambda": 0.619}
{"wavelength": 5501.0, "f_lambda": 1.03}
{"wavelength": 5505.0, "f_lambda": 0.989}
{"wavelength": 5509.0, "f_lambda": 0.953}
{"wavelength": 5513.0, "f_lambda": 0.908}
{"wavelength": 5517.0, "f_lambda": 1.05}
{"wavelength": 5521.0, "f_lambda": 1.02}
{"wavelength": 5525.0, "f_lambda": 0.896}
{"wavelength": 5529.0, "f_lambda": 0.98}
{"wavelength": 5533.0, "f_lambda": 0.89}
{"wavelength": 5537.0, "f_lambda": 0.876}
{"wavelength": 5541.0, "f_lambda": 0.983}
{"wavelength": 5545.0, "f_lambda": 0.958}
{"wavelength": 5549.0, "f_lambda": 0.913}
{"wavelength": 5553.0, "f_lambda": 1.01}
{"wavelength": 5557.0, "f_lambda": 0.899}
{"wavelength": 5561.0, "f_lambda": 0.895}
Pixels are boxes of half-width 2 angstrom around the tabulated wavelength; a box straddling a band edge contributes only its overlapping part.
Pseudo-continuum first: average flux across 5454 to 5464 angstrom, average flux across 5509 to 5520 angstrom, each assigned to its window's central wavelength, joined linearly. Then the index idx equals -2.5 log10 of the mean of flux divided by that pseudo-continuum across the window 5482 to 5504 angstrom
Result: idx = 0.02 mag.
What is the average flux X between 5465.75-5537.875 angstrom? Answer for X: 0.937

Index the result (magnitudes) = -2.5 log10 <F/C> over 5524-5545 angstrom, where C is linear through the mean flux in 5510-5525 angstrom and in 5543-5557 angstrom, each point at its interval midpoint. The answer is 0.039 mag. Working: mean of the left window 0.977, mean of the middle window 0.93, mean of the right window 0.952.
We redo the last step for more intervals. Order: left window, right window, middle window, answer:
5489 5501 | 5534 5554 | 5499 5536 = -0.06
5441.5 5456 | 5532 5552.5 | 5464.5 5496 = 0.06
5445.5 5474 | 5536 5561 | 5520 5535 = 0.00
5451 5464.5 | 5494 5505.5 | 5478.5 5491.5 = -0.09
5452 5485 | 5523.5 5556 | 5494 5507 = 0.05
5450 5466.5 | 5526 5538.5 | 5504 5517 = -0.04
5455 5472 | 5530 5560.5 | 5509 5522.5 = -0.06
